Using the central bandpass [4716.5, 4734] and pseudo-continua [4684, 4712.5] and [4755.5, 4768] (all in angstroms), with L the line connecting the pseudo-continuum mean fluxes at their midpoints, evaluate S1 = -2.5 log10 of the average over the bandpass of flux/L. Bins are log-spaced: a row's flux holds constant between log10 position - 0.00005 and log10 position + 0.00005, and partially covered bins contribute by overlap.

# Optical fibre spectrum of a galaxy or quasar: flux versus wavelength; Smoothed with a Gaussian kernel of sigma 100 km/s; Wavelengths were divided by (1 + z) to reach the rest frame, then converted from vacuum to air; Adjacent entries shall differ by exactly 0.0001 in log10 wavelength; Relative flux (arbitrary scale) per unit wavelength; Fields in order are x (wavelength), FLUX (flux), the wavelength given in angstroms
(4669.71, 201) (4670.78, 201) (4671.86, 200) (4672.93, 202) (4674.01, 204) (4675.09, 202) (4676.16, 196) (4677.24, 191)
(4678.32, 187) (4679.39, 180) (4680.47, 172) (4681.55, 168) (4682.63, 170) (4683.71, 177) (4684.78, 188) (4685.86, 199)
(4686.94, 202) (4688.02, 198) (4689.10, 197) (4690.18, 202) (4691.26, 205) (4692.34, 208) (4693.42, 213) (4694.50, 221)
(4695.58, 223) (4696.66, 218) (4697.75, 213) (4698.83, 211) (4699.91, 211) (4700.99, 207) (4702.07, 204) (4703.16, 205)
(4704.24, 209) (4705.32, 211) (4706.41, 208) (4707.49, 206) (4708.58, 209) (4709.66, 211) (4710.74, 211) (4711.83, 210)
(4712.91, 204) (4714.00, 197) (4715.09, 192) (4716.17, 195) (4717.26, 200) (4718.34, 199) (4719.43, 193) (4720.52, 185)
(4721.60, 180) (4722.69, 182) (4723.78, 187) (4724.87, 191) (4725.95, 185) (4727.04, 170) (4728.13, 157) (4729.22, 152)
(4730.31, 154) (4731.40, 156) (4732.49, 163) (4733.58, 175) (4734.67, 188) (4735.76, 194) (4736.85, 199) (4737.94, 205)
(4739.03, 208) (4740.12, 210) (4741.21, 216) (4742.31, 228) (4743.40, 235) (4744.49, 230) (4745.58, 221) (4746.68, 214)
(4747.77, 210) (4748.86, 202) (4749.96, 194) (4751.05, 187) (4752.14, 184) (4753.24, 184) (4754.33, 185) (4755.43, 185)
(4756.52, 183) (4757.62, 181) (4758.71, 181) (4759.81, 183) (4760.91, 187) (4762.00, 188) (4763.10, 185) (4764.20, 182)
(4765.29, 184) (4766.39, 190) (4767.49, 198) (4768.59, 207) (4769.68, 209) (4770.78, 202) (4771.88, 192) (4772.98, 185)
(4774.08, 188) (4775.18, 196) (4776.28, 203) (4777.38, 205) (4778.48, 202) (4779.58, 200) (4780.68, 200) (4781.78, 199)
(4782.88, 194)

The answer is 0.12 mag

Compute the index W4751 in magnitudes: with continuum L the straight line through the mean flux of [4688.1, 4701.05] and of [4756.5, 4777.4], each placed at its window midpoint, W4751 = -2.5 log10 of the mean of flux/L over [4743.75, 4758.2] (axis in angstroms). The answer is -0.01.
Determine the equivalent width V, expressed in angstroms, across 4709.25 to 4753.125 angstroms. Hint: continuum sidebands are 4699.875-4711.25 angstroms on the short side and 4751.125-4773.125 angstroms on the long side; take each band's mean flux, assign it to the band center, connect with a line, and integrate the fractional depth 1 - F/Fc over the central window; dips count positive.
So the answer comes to 1.1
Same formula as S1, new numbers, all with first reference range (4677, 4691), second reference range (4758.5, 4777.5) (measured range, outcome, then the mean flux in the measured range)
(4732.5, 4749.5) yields -0.09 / 207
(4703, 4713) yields -0.11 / 209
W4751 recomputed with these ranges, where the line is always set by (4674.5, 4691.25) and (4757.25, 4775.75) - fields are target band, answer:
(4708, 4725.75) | -0.038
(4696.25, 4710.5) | -0.108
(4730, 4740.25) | 0.029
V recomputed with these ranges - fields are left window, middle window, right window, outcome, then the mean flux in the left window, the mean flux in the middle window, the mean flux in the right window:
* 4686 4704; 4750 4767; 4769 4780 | 1.31 angstroms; 208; 185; 198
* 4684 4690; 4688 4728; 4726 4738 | -3.42 angstroms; 196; 201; 173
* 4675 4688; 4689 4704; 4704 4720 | -1.21 angstroms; 186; 210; 203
